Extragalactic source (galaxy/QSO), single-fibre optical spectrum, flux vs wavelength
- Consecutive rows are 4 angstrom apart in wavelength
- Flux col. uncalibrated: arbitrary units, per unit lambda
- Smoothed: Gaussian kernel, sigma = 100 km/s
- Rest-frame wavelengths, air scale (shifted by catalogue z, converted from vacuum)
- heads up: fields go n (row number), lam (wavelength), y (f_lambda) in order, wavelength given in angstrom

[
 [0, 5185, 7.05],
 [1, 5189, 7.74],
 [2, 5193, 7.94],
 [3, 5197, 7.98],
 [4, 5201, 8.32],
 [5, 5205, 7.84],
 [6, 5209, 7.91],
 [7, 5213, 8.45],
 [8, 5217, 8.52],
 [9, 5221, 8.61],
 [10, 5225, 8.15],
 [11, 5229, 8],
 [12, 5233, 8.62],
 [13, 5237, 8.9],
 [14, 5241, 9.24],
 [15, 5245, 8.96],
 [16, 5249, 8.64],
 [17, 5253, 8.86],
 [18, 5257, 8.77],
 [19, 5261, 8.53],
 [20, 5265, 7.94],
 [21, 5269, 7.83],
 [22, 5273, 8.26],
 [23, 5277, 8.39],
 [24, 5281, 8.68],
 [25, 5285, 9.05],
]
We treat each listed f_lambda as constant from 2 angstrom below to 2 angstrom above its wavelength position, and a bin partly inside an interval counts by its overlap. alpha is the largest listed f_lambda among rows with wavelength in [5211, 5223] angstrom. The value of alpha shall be 8.61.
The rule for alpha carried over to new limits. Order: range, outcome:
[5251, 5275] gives 8.86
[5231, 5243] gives 9.24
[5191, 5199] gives 7.98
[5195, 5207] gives 8.32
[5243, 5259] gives 8.96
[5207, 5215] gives 8.45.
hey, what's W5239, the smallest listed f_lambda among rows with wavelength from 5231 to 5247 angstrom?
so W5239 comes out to 8.62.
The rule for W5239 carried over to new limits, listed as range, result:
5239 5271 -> 7.83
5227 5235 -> 8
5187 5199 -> 7.74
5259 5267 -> 7.94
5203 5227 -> 7.84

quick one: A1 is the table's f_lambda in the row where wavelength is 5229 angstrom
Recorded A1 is 8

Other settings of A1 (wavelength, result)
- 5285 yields 9.05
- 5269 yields 7.83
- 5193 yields 7.94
